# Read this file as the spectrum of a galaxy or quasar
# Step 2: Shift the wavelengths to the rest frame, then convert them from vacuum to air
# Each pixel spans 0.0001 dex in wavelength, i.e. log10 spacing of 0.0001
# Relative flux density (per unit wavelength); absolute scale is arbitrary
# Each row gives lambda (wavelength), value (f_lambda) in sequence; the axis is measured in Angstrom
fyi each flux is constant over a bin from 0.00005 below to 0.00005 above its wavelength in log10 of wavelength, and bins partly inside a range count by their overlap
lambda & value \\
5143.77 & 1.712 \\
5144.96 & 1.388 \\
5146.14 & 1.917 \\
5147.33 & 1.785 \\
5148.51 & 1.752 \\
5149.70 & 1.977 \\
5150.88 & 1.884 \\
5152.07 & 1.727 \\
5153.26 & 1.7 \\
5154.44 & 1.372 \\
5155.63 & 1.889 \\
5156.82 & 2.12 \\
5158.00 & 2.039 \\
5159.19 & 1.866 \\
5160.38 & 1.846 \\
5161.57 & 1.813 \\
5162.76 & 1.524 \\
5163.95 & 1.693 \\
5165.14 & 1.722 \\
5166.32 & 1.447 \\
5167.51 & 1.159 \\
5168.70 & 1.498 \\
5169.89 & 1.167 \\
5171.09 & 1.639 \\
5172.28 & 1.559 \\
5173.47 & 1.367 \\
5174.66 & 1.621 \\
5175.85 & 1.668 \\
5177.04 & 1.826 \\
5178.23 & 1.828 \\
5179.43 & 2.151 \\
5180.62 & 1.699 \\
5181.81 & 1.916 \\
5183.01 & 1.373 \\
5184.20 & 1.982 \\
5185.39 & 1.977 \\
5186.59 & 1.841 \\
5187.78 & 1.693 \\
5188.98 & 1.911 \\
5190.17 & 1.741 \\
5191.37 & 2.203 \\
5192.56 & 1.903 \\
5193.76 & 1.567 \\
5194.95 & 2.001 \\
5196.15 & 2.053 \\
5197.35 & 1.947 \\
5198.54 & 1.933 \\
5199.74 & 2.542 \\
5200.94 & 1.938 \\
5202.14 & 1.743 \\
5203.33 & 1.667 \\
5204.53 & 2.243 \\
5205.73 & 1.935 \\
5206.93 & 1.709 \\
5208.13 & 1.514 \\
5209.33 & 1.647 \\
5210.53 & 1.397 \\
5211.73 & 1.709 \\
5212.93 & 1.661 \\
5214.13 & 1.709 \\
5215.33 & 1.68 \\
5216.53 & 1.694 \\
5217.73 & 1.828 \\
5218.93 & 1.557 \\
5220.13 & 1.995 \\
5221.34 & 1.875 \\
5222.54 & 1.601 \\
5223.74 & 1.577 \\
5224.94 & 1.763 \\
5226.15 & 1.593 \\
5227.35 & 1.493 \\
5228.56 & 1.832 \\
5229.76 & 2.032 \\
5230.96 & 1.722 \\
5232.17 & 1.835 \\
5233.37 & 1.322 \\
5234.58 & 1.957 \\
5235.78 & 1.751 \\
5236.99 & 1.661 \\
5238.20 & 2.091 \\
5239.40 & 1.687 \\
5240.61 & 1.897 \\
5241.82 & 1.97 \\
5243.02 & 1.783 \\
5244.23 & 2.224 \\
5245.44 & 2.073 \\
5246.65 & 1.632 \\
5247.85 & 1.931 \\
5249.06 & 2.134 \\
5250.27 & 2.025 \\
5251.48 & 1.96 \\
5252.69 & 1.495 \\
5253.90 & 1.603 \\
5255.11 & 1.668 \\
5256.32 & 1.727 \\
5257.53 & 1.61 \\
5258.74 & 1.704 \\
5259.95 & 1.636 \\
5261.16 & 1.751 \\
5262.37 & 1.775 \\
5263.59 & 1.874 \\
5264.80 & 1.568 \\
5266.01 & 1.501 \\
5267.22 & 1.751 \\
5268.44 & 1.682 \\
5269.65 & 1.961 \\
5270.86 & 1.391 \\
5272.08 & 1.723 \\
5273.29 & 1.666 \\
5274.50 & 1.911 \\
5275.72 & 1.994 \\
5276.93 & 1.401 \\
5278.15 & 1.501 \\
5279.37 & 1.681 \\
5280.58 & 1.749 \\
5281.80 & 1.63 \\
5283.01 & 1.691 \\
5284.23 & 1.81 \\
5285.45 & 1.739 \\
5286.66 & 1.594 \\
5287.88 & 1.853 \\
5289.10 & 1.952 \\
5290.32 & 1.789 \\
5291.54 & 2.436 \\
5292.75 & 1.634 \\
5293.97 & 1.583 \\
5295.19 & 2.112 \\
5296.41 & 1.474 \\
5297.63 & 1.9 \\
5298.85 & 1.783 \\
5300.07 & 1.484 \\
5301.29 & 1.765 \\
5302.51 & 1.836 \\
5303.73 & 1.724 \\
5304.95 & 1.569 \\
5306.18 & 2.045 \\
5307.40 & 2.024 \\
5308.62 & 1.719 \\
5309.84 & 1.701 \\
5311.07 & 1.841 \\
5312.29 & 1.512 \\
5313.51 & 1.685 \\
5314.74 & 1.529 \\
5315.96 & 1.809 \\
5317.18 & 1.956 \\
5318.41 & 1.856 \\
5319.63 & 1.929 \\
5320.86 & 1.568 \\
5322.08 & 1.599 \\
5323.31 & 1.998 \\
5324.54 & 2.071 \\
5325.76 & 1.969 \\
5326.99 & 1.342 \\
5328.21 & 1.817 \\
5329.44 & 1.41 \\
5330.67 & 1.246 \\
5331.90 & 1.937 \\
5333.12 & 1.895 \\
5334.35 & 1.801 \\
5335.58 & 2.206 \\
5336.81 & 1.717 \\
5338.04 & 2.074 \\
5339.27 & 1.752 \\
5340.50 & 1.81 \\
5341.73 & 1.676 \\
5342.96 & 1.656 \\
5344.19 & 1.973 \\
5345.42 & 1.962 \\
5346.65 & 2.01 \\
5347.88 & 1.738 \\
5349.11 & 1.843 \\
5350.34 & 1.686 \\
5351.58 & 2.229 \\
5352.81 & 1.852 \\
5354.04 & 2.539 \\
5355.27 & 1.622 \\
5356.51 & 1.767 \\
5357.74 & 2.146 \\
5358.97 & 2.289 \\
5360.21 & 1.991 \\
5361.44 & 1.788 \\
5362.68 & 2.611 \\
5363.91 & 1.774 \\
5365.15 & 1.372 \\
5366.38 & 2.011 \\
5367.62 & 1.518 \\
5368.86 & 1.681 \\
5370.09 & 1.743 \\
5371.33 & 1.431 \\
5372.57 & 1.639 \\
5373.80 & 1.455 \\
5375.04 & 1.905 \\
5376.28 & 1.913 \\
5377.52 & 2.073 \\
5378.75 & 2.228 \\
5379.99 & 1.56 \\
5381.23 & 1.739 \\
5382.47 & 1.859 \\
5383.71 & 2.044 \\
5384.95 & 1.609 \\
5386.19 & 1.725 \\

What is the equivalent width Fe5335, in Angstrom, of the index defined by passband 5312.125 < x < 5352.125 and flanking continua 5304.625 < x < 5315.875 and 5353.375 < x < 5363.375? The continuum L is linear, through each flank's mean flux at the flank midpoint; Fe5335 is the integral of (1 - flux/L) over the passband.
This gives 2.1 Angstrom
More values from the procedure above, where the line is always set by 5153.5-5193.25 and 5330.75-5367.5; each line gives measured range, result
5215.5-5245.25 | 0.0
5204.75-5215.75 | 0.5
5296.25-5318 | 1.3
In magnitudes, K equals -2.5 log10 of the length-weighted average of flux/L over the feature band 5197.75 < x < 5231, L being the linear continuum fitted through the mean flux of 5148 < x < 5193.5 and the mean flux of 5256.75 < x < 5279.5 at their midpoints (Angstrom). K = -0.04 mag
